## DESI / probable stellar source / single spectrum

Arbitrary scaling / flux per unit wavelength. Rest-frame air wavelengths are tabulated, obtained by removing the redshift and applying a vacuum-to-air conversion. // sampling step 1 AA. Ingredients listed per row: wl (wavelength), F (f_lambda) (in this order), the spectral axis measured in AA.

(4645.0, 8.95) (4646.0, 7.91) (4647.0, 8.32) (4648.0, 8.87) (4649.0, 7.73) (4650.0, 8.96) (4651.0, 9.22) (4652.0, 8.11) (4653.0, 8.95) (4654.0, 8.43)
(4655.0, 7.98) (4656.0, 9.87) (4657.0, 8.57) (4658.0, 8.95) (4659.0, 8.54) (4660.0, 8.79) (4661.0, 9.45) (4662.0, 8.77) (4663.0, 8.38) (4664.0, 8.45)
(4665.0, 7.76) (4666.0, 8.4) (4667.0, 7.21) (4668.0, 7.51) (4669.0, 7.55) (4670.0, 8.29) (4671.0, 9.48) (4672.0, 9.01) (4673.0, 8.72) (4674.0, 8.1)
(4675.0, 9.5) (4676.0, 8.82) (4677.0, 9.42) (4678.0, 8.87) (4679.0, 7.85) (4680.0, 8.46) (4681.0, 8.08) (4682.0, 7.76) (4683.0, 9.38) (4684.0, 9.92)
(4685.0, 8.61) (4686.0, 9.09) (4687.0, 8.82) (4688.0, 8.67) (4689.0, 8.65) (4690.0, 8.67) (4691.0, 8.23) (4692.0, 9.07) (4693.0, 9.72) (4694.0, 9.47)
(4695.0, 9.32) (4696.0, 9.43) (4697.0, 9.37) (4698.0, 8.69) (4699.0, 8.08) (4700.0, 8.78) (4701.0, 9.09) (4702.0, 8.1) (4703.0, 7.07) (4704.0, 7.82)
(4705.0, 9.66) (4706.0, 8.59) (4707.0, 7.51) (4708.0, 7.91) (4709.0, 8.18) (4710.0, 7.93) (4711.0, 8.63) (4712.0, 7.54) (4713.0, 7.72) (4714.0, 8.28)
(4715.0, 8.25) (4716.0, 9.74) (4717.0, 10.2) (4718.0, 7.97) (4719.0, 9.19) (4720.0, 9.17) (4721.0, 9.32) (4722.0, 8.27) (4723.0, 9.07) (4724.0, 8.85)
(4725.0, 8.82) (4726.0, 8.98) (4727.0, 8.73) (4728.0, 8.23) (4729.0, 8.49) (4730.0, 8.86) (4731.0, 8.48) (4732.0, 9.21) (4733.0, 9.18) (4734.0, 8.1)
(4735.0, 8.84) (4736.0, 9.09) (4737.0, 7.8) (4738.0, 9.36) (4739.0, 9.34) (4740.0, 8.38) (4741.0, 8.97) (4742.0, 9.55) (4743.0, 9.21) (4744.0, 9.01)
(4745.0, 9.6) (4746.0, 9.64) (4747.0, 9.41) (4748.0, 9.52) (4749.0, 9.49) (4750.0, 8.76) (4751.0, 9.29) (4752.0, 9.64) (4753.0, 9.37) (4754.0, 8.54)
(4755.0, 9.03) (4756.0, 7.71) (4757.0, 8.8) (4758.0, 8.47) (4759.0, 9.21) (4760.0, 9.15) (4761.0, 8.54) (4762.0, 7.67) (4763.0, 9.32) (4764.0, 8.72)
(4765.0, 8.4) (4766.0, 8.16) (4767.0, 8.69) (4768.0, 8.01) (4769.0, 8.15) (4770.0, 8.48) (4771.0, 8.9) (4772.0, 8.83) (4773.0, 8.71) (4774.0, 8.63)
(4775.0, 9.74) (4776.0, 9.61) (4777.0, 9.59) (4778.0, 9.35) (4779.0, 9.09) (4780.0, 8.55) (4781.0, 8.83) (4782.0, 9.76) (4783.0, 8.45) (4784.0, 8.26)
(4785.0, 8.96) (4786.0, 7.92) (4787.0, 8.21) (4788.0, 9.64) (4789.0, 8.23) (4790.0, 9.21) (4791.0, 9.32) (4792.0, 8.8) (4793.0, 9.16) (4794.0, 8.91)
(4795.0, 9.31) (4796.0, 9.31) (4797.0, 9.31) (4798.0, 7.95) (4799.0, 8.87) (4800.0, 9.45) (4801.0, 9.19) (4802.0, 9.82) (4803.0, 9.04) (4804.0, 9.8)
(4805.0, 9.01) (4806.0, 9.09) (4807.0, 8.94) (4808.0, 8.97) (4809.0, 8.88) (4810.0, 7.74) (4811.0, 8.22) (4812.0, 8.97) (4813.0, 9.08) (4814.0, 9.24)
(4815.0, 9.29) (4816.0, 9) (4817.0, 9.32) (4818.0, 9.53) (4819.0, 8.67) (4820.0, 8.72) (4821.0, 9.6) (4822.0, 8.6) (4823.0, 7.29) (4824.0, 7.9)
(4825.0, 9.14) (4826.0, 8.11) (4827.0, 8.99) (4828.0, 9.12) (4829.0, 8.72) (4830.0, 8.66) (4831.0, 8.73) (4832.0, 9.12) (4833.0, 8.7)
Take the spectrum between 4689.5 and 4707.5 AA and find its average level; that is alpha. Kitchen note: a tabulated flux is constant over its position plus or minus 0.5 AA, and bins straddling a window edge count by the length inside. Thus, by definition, 8.7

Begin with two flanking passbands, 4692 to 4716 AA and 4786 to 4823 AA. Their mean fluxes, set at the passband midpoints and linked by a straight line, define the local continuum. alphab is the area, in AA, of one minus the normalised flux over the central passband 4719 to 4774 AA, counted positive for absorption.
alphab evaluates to -0.8 AA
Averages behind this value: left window 8.52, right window 8.97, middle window 8.84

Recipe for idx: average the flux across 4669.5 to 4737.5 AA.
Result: 8.69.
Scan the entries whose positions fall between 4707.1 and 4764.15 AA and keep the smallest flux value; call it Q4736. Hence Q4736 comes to 7.54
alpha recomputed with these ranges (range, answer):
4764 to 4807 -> 8.92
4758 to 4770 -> 8.54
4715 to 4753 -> 9.01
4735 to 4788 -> 8.89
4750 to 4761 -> 8.9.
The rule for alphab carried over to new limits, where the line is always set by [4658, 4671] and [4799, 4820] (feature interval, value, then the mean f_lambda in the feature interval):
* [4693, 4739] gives -0.5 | 8.67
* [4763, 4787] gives 0.3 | 8.77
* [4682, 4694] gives -0.7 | 8.95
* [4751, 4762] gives 0.0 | 8.81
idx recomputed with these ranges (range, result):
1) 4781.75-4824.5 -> 8.9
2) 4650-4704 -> 8.66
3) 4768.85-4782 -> 9.01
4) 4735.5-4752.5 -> 9.18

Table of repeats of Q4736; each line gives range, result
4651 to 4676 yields 7.21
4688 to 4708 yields 7.07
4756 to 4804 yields 7.67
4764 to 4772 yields 8.01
